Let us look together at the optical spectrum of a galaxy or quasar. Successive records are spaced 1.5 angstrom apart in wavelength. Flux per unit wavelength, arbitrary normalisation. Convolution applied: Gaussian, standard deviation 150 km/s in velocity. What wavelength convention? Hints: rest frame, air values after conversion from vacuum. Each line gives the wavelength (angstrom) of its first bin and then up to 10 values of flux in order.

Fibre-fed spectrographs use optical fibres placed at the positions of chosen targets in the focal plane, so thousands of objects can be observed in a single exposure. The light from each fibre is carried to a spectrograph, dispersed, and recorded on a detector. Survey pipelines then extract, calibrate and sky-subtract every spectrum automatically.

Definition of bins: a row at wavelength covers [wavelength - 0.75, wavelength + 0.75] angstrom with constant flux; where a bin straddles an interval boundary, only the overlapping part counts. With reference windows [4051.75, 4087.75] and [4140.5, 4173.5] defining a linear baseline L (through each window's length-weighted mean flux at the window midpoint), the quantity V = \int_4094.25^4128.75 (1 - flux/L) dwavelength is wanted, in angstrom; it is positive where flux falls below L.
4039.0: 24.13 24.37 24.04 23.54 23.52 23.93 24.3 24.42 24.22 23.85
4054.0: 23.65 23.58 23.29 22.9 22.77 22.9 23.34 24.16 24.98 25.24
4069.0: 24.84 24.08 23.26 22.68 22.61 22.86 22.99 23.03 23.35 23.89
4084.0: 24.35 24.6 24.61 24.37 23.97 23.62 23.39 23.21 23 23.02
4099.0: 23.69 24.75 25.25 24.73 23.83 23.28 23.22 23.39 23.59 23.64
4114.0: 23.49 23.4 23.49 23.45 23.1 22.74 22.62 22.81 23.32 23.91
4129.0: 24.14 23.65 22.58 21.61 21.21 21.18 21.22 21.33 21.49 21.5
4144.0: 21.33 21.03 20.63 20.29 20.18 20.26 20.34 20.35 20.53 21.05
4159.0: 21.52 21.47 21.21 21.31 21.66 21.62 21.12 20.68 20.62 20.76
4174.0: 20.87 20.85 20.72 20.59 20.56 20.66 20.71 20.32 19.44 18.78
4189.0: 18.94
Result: -1.8 angstrom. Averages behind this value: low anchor 23.7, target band 23.5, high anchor 20.9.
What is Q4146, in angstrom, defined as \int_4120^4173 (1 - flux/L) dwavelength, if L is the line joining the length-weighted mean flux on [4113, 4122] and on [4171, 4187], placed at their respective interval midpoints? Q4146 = 1.07 angstrom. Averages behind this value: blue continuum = 23.3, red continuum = 20.5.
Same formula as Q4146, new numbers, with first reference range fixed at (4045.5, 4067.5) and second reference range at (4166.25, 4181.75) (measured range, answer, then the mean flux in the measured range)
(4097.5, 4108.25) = -0.70 angstrom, 24.1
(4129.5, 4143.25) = -0.02 angstrom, 21.8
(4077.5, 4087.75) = -0.32 angstrom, 23.9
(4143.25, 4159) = 0.54 angstrom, 20.6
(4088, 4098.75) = -0.31 angstrom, 23.5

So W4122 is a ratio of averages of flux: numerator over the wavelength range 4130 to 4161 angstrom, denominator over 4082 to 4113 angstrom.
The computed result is 0.9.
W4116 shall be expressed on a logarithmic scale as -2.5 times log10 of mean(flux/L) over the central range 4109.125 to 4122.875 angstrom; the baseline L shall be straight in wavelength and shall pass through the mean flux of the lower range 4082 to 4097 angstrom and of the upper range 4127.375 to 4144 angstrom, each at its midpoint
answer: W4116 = -0.023 mag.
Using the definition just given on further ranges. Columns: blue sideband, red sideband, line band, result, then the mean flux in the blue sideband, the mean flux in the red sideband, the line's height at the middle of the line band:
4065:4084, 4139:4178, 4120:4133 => -0.06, 23.7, 20.9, 22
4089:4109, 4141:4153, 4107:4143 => -0.03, 23.8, 20.8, 22.1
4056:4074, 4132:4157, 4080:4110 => -0.06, 23.7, 21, 22.7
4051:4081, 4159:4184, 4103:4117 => -0.05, 23.5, 21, 22.5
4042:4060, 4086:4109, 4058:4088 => 0.00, 23.7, 23.9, 23.8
